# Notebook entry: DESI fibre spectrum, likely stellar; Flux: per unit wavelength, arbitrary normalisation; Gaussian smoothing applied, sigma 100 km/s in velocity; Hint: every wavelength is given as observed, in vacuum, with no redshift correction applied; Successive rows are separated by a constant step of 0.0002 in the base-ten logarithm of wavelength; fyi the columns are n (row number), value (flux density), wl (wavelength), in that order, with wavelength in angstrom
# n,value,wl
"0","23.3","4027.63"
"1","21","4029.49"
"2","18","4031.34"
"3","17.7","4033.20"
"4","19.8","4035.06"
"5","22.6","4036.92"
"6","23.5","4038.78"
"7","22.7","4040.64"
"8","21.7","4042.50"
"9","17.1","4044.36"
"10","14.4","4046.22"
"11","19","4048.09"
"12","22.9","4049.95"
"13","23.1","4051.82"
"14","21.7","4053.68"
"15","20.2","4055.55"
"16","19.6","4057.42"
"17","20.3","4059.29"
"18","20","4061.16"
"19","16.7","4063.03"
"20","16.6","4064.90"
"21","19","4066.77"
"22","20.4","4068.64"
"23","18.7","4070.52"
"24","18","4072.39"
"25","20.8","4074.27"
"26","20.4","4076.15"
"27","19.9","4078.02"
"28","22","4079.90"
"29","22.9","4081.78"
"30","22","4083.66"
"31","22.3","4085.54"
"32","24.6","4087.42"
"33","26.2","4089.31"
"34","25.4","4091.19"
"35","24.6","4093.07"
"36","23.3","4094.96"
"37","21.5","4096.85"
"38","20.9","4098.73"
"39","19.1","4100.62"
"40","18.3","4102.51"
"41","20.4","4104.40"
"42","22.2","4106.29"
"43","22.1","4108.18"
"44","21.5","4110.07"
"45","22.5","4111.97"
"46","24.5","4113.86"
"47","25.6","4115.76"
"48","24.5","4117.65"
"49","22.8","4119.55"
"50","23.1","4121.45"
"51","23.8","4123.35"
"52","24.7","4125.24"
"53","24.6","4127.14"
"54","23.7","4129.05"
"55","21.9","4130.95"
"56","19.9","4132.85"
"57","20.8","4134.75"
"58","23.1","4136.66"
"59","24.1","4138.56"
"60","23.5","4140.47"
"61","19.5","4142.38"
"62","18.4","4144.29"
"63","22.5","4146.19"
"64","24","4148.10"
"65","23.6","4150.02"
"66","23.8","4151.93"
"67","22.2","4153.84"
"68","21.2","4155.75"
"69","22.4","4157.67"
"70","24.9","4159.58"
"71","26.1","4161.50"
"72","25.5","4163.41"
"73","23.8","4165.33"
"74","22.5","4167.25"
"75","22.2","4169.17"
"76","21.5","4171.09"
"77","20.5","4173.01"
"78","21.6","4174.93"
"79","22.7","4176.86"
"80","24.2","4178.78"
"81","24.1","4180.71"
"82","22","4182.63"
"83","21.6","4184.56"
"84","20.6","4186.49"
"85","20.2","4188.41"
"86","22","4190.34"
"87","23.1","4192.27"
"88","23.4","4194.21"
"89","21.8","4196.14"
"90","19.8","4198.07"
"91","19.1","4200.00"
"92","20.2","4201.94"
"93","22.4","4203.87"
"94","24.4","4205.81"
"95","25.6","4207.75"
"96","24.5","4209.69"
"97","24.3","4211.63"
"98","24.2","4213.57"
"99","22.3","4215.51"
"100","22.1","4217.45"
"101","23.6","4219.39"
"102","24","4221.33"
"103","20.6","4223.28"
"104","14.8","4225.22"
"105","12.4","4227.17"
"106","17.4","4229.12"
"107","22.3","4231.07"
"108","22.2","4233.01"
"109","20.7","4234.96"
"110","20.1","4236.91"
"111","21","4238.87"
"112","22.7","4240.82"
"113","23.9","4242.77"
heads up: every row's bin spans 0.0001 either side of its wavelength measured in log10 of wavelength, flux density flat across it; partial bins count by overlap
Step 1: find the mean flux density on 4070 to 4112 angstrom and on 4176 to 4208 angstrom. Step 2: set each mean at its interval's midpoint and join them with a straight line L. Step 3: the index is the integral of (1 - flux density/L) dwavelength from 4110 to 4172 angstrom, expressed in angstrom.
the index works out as -3.1 angstrom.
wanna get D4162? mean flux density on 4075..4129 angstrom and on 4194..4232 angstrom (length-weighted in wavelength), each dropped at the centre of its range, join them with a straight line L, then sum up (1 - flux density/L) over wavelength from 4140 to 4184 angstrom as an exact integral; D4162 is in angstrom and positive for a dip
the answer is -1.4 angstrom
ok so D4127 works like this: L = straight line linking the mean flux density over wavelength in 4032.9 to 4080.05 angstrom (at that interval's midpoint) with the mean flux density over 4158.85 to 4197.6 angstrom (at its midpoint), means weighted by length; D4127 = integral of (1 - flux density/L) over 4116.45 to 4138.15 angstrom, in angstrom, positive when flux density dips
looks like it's -1.5 angstrom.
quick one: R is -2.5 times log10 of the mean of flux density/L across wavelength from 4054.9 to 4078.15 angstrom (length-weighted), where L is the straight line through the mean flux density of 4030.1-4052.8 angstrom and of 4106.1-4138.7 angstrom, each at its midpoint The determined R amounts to 0.10 mag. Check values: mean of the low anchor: 20.2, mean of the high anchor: 23.1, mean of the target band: 19.2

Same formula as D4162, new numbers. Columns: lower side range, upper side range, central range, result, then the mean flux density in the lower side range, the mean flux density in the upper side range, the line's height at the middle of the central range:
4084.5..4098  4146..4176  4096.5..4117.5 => 1.7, 23.9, 23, 23.7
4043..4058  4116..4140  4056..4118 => 0.1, 19.8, 23.2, 21.4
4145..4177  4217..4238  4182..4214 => -1.5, 23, 20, 21.3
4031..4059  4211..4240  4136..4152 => -1.4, 20.3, 20.8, 20.6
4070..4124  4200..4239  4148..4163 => -1.2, 22.2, 21.4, 21.8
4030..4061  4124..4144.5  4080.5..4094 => -1.7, 20.3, 22.4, 21.3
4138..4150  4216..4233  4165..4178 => -0.5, 22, 19.9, 21.3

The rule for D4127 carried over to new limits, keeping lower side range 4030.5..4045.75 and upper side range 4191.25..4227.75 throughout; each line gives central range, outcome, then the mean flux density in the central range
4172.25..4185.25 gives -0.5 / 22.4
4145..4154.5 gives -0.8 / 23.1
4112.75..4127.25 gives -2.2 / 24.2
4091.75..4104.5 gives -0.3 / 21.3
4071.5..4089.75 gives -1.0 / 21.8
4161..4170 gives -1.1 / 23.9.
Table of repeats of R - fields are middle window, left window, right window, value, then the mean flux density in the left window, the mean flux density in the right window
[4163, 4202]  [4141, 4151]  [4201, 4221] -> 0.03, 21.7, 23.4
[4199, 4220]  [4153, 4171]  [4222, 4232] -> -0.20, 23.3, 17.7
